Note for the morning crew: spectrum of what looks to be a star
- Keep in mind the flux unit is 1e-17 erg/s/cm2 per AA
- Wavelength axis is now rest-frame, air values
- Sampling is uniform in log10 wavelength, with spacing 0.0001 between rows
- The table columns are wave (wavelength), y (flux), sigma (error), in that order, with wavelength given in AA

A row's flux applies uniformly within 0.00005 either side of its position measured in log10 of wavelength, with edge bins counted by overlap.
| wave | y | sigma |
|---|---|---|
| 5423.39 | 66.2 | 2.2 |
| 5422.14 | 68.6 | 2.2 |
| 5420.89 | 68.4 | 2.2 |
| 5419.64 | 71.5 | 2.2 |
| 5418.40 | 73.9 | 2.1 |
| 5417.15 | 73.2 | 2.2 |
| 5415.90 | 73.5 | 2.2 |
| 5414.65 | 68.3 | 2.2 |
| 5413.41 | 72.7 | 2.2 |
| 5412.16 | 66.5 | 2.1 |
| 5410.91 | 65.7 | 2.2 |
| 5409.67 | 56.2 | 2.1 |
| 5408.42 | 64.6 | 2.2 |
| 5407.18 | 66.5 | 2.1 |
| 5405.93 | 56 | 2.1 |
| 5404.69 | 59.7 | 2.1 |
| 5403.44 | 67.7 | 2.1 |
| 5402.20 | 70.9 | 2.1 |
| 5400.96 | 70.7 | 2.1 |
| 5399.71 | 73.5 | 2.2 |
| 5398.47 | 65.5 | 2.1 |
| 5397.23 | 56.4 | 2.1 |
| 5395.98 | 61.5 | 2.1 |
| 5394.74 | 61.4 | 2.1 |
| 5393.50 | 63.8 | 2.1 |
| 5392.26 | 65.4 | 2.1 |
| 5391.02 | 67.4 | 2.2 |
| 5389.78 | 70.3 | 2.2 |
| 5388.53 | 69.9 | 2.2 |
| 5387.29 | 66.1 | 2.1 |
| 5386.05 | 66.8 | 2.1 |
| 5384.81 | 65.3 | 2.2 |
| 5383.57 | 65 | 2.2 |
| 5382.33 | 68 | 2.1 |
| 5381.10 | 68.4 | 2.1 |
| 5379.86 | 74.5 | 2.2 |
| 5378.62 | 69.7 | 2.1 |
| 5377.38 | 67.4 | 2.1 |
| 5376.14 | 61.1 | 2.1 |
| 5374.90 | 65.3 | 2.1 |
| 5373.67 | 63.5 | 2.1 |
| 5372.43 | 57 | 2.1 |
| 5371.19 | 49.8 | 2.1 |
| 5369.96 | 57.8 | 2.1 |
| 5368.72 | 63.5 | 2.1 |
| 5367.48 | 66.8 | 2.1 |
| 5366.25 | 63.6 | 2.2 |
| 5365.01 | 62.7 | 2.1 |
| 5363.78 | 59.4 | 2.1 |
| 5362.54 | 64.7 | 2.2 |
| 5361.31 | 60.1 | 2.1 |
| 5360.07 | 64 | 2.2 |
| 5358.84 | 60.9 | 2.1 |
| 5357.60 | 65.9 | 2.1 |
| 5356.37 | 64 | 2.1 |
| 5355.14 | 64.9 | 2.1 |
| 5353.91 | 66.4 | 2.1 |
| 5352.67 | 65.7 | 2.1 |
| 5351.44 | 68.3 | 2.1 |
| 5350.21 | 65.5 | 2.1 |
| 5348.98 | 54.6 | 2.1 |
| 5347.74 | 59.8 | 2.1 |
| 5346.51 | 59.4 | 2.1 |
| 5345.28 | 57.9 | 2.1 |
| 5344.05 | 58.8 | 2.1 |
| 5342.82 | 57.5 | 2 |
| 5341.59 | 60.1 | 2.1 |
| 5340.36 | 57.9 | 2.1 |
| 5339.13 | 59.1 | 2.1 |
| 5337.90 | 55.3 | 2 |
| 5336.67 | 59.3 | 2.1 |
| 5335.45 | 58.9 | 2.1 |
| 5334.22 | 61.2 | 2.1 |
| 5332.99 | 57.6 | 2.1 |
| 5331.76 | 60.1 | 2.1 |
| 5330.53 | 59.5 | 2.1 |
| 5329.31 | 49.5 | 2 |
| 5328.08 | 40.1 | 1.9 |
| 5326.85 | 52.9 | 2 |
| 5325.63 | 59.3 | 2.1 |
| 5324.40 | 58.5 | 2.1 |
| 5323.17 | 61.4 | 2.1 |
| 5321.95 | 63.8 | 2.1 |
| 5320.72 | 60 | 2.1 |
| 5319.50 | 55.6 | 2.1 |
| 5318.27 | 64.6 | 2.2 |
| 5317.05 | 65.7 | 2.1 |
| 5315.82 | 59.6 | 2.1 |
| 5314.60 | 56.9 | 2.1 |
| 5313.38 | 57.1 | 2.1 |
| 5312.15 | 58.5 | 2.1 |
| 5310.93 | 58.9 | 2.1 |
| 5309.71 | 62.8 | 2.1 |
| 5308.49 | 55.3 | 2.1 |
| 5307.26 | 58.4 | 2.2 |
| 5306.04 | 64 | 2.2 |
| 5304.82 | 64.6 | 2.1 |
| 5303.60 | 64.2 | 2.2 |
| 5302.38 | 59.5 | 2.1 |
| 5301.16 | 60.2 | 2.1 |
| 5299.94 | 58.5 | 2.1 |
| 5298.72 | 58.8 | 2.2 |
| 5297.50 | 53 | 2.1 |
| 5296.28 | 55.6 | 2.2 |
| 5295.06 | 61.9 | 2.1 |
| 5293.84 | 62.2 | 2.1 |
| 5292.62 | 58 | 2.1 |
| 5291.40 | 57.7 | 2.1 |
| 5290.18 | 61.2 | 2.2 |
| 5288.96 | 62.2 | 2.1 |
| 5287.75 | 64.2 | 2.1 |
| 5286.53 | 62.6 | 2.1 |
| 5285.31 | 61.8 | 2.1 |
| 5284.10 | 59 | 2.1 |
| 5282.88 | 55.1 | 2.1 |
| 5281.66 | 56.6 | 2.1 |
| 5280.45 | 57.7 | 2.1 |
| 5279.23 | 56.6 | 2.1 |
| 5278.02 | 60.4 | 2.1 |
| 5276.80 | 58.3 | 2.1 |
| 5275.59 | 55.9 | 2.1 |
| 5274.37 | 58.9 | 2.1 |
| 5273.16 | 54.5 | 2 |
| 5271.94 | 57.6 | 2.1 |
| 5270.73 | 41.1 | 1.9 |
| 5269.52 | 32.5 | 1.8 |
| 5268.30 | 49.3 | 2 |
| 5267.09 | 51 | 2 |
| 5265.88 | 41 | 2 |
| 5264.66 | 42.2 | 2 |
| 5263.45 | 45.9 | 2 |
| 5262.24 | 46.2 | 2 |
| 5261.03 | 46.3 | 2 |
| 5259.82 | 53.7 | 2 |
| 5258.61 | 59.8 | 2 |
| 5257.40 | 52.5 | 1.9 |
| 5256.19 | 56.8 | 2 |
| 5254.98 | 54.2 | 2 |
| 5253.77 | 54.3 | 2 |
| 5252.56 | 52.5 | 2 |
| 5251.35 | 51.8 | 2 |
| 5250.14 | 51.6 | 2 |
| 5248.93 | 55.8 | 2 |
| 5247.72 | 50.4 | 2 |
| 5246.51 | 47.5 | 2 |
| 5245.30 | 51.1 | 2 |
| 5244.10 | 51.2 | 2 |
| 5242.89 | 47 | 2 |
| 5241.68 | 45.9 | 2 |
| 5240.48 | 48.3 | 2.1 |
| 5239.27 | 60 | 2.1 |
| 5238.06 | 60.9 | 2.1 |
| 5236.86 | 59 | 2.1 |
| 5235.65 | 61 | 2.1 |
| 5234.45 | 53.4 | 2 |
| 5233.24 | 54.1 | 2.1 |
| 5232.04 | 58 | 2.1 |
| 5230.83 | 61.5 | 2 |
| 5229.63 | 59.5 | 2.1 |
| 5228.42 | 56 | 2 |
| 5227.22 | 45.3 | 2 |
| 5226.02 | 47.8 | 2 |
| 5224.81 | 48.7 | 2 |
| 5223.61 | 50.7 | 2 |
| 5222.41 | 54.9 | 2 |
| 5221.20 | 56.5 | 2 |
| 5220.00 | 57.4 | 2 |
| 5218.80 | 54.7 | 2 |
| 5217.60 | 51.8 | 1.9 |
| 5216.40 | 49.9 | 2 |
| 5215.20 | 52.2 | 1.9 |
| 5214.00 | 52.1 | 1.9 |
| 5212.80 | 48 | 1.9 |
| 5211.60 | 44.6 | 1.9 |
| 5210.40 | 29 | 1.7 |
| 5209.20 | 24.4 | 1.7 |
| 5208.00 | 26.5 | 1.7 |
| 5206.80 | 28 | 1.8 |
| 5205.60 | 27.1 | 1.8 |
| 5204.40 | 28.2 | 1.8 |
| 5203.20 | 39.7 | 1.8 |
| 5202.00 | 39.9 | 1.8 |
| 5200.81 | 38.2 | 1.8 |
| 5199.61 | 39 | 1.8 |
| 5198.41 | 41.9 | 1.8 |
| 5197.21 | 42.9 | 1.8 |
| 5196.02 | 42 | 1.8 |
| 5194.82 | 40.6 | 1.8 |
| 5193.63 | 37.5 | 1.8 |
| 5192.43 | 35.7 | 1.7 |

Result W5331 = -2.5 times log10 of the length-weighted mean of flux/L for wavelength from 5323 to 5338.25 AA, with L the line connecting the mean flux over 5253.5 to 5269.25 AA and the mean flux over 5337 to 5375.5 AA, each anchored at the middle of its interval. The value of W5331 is 0.04 mag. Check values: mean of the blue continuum 49.8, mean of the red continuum 61.3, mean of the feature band 56.3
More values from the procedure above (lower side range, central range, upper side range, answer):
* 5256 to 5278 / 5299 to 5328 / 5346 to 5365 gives -0.05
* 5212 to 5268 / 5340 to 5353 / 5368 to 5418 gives 0.02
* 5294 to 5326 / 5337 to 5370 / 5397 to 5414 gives 0.01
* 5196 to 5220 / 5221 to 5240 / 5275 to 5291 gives -0.20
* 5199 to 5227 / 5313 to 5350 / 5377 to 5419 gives 0.00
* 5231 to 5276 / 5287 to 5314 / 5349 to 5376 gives -0.06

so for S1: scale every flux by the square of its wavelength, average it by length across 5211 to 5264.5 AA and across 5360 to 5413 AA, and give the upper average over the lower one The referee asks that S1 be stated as 1.29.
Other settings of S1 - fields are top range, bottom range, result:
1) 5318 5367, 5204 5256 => 1.26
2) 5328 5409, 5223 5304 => 1.20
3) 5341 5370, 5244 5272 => 1.30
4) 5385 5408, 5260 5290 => 1.28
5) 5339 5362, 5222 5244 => 1.20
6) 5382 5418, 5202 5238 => 1.48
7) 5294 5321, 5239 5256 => 1.19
